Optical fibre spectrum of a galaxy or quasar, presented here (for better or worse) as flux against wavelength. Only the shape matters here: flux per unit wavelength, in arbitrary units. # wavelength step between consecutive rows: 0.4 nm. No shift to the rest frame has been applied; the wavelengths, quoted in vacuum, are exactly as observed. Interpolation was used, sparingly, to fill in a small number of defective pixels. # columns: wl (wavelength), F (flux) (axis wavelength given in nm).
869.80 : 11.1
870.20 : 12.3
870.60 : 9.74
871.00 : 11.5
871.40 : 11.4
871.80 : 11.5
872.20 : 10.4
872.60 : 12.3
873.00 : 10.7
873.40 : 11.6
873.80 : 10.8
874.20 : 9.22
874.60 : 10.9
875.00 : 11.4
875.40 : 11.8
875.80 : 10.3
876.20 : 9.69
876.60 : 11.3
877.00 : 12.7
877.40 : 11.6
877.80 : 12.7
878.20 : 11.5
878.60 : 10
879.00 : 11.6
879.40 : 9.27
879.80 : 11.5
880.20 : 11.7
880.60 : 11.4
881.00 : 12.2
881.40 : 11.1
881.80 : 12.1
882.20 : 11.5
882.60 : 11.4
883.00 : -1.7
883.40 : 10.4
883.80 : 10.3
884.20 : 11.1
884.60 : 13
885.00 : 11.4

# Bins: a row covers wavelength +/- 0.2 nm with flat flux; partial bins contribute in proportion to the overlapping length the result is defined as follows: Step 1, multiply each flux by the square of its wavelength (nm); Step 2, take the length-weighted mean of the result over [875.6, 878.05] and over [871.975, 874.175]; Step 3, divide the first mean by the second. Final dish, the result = 1.0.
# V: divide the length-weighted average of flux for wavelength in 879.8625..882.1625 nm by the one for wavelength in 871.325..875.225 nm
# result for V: 1.06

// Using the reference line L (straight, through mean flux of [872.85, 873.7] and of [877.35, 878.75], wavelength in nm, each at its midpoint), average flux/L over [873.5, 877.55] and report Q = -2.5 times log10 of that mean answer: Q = 0.03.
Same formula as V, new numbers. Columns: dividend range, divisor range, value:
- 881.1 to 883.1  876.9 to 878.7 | 0.82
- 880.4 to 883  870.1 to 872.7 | 0.94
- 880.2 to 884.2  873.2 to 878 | 0.90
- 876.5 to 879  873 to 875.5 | 1.07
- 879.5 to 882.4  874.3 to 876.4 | 1.08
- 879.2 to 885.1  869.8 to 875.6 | 0.94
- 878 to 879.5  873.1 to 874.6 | 1.01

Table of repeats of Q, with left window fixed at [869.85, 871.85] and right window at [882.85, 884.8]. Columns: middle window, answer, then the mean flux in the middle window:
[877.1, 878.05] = -0.210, 12.2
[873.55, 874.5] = 0.051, 10.2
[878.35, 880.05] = -0.099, 10.7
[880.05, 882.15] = -0.239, 11.7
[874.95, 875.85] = -0.085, 11.3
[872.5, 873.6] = -0.059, 11.5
